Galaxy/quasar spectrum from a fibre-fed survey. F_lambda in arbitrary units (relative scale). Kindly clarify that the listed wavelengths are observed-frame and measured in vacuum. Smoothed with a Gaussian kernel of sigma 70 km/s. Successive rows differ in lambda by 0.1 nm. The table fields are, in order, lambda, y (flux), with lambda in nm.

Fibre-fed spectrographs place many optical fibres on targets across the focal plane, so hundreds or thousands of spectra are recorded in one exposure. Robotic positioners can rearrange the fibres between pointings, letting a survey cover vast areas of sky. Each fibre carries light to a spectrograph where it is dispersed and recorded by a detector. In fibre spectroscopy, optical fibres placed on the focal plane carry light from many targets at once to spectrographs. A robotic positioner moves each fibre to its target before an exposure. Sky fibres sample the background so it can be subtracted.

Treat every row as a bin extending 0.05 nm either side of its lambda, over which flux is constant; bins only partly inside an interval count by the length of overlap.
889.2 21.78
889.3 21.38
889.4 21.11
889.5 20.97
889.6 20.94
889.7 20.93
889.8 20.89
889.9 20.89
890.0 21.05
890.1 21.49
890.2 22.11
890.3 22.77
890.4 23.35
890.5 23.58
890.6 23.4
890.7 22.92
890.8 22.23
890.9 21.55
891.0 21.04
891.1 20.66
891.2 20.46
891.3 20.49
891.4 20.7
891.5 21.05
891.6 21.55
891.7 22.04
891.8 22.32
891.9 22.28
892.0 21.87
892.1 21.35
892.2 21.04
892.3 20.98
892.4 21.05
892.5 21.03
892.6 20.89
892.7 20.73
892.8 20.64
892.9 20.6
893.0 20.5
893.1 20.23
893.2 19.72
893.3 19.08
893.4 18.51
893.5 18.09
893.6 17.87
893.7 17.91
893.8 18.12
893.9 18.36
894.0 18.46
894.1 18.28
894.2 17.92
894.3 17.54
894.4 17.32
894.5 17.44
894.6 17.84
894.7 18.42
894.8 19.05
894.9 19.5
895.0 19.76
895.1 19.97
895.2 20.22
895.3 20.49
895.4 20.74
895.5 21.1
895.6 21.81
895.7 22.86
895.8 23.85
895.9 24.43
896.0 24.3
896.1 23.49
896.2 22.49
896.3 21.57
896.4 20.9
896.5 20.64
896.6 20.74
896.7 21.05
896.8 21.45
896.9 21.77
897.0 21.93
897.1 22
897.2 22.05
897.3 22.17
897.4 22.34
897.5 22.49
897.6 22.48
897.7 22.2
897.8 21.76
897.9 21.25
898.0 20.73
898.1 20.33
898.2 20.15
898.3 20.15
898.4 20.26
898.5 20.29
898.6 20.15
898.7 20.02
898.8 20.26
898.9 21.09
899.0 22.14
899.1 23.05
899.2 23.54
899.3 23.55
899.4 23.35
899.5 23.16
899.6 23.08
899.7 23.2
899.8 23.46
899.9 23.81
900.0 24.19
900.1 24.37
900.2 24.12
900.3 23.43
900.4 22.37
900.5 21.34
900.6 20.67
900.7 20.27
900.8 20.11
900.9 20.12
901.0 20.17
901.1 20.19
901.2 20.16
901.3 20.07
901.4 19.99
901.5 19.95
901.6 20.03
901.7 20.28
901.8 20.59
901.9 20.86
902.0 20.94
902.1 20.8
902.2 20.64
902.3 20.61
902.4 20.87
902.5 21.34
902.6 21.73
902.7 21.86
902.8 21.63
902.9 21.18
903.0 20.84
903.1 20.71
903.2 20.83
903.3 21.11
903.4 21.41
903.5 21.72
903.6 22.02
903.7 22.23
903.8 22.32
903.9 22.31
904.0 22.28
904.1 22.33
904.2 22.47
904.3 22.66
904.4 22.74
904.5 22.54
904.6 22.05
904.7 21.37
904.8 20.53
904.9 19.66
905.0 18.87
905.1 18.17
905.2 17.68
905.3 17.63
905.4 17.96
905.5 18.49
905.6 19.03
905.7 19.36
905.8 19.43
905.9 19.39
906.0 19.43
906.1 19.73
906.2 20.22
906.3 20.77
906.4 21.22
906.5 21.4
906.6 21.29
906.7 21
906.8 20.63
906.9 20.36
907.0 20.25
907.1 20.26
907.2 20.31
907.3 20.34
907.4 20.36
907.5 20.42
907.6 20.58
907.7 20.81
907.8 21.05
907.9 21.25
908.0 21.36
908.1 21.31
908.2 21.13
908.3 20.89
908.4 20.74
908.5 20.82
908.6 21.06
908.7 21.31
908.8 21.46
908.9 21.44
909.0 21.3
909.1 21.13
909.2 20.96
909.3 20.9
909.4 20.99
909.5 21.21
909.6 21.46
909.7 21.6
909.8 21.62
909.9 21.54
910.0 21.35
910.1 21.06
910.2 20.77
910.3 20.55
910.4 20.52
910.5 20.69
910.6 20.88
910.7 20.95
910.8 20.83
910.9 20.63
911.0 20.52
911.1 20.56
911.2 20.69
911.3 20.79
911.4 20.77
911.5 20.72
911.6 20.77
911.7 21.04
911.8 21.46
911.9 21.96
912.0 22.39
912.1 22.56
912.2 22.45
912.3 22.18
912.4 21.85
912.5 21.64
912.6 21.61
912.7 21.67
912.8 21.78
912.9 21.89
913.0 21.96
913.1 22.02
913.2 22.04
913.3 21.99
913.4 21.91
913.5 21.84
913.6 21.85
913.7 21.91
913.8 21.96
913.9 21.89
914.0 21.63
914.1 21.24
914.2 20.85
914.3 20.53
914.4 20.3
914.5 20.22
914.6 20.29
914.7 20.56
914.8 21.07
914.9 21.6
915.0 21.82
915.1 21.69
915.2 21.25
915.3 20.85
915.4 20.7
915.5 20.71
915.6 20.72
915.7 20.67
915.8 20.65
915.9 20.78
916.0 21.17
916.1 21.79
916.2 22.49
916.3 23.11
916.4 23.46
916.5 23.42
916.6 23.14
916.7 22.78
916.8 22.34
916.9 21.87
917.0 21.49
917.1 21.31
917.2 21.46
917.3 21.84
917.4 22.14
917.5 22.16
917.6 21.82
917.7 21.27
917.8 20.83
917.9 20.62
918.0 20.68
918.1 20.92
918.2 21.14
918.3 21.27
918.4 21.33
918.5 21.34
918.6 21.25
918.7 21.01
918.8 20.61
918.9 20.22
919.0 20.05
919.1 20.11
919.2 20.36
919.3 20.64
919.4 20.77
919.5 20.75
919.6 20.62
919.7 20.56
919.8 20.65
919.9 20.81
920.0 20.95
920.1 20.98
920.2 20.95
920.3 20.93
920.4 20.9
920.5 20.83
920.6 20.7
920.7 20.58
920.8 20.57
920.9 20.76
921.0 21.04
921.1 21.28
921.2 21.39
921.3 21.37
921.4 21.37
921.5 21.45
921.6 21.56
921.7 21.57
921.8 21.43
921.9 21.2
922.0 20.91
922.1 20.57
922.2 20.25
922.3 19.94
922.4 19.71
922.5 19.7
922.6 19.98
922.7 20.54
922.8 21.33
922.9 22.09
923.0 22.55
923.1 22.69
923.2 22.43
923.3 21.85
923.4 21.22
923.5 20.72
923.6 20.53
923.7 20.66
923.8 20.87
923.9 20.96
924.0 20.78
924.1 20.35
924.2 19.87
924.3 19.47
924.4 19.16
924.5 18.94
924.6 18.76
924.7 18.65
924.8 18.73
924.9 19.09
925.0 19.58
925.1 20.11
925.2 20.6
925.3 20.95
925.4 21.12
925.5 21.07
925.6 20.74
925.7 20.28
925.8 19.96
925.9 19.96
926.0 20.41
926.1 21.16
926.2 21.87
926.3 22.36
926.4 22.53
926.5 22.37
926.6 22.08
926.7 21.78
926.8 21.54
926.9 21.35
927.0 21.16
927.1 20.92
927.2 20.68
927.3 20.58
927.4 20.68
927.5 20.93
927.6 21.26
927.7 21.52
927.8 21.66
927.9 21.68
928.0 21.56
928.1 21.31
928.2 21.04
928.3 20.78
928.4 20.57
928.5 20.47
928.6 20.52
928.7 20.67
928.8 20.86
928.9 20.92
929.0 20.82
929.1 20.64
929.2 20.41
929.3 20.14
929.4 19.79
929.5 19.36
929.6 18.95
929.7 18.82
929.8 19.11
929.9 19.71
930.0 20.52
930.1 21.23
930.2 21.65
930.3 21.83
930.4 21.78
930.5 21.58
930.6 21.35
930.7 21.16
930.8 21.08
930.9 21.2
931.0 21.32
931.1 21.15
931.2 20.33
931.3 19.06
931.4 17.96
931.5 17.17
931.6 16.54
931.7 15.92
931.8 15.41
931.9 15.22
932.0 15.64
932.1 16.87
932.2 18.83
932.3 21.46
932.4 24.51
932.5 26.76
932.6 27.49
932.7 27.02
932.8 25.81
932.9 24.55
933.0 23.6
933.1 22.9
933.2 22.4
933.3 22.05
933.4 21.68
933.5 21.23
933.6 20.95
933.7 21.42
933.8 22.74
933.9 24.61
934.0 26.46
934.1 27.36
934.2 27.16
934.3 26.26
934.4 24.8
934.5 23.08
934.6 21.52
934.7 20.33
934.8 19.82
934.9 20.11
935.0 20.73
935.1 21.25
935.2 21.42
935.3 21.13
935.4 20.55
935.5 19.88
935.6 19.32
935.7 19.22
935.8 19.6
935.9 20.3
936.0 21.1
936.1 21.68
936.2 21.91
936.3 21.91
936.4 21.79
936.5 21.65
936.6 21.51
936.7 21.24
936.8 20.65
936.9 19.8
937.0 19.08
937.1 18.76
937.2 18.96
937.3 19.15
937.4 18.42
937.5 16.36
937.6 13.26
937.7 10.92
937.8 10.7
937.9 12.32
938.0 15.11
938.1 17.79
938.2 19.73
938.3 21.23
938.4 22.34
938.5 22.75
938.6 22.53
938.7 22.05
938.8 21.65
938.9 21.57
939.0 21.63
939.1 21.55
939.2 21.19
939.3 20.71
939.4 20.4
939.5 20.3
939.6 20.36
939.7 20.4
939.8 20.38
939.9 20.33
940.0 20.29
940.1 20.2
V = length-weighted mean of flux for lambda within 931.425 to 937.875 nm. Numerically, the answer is 20.8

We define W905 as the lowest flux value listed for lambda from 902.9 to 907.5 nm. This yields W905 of 17.63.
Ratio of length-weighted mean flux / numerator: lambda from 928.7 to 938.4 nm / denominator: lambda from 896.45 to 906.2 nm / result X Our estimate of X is 0.97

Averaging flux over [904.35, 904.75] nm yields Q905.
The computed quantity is 22.2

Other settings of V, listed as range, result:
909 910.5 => 21.1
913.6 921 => 21.2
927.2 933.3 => 20.8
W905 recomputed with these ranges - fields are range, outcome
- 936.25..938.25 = 10.7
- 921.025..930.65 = 18.65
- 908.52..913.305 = 20.52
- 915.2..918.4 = 20.62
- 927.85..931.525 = 17.17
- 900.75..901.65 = 19.95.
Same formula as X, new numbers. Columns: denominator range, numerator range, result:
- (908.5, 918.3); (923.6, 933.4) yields 0.97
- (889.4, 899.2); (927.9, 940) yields 0.99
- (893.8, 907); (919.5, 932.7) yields 0.98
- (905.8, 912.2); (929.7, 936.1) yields 1.02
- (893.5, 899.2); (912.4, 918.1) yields 1.04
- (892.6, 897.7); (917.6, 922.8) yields 1.02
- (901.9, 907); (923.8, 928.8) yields 1.00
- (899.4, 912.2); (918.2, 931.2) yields 0.99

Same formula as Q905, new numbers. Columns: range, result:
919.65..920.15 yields 20.8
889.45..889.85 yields 20.9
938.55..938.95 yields 21.9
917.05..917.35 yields 21.5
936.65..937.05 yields 20.2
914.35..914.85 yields 20.5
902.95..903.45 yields 21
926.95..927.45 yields 20.8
